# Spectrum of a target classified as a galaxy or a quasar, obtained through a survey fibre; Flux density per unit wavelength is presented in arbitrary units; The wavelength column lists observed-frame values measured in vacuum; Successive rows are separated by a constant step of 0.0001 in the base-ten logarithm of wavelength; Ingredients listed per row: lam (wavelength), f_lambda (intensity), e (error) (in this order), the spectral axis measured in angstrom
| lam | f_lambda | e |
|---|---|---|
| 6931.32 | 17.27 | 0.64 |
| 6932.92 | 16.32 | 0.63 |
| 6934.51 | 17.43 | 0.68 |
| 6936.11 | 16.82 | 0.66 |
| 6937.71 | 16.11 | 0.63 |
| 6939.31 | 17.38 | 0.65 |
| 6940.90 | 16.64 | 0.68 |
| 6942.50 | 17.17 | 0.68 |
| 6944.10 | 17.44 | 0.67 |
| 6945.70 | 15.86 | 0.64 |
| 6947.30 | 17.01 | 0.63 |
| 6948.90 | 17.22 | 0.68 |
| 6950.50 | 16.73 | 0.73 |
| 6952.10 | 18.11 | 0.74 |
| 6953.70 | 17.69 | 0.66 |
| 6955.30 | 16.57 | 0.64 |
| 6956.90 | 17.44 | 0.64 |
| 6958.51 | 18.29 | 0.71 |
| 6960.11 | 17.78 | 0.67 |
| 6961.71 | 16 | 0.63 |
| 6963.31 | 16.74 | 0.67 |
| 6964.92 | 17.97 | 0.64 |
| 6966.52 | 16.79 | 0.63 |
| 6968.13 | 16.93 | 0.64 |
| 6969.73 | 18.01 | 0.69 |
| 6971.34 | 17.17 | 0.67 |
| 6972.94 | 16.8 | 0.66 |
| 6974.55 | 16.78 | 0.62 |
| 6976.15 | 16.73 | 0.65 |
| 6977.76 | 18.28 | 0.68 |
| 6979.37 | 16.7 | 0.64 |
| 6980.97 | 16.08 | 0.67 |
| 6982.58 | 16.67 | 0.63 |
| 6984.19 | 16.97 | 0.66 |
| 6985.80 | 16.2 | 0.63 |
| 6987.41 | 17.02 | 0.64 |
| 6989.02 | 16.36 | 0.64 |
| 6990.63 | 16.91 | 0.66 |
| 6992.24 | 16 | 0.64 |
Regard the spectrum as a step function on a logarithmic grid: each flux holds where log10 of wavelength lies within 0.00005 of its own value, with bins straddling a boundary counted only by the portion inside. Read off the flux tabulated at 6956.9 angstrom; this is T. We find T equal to 17.44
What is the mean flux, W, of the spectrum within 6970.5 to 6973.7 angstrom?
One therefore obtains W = 17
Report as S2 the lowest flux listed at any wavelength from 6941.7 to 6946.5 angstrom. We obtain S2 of 15.86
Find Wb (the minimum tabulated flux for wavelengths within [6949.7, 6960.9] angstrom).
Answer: 16.57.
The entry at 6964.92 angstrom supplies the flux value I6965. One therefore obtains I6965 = 17.97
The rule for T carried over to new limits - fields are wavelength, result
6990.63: 16.91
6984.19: 16.97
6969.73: 18.01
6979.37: 16.7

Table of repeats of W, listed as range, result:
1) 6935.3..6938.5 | 16.4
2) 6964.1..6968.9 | 17.2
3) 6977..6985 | 16.9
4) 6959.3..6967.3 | 17.1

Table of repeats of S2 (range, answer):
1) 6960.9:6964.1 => 16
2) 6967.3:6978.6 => 16.73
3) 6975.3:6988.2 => 16.08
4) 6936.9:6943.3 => 16.11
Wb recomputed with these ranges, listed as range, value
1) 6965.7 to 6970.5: 16.79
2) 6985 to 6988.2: 16.2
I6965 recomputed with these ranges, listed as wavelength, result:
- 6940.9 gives 16.64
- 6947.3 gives 17.01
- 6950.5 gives 16.73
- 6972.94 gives 16.8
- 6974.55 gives 16.78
